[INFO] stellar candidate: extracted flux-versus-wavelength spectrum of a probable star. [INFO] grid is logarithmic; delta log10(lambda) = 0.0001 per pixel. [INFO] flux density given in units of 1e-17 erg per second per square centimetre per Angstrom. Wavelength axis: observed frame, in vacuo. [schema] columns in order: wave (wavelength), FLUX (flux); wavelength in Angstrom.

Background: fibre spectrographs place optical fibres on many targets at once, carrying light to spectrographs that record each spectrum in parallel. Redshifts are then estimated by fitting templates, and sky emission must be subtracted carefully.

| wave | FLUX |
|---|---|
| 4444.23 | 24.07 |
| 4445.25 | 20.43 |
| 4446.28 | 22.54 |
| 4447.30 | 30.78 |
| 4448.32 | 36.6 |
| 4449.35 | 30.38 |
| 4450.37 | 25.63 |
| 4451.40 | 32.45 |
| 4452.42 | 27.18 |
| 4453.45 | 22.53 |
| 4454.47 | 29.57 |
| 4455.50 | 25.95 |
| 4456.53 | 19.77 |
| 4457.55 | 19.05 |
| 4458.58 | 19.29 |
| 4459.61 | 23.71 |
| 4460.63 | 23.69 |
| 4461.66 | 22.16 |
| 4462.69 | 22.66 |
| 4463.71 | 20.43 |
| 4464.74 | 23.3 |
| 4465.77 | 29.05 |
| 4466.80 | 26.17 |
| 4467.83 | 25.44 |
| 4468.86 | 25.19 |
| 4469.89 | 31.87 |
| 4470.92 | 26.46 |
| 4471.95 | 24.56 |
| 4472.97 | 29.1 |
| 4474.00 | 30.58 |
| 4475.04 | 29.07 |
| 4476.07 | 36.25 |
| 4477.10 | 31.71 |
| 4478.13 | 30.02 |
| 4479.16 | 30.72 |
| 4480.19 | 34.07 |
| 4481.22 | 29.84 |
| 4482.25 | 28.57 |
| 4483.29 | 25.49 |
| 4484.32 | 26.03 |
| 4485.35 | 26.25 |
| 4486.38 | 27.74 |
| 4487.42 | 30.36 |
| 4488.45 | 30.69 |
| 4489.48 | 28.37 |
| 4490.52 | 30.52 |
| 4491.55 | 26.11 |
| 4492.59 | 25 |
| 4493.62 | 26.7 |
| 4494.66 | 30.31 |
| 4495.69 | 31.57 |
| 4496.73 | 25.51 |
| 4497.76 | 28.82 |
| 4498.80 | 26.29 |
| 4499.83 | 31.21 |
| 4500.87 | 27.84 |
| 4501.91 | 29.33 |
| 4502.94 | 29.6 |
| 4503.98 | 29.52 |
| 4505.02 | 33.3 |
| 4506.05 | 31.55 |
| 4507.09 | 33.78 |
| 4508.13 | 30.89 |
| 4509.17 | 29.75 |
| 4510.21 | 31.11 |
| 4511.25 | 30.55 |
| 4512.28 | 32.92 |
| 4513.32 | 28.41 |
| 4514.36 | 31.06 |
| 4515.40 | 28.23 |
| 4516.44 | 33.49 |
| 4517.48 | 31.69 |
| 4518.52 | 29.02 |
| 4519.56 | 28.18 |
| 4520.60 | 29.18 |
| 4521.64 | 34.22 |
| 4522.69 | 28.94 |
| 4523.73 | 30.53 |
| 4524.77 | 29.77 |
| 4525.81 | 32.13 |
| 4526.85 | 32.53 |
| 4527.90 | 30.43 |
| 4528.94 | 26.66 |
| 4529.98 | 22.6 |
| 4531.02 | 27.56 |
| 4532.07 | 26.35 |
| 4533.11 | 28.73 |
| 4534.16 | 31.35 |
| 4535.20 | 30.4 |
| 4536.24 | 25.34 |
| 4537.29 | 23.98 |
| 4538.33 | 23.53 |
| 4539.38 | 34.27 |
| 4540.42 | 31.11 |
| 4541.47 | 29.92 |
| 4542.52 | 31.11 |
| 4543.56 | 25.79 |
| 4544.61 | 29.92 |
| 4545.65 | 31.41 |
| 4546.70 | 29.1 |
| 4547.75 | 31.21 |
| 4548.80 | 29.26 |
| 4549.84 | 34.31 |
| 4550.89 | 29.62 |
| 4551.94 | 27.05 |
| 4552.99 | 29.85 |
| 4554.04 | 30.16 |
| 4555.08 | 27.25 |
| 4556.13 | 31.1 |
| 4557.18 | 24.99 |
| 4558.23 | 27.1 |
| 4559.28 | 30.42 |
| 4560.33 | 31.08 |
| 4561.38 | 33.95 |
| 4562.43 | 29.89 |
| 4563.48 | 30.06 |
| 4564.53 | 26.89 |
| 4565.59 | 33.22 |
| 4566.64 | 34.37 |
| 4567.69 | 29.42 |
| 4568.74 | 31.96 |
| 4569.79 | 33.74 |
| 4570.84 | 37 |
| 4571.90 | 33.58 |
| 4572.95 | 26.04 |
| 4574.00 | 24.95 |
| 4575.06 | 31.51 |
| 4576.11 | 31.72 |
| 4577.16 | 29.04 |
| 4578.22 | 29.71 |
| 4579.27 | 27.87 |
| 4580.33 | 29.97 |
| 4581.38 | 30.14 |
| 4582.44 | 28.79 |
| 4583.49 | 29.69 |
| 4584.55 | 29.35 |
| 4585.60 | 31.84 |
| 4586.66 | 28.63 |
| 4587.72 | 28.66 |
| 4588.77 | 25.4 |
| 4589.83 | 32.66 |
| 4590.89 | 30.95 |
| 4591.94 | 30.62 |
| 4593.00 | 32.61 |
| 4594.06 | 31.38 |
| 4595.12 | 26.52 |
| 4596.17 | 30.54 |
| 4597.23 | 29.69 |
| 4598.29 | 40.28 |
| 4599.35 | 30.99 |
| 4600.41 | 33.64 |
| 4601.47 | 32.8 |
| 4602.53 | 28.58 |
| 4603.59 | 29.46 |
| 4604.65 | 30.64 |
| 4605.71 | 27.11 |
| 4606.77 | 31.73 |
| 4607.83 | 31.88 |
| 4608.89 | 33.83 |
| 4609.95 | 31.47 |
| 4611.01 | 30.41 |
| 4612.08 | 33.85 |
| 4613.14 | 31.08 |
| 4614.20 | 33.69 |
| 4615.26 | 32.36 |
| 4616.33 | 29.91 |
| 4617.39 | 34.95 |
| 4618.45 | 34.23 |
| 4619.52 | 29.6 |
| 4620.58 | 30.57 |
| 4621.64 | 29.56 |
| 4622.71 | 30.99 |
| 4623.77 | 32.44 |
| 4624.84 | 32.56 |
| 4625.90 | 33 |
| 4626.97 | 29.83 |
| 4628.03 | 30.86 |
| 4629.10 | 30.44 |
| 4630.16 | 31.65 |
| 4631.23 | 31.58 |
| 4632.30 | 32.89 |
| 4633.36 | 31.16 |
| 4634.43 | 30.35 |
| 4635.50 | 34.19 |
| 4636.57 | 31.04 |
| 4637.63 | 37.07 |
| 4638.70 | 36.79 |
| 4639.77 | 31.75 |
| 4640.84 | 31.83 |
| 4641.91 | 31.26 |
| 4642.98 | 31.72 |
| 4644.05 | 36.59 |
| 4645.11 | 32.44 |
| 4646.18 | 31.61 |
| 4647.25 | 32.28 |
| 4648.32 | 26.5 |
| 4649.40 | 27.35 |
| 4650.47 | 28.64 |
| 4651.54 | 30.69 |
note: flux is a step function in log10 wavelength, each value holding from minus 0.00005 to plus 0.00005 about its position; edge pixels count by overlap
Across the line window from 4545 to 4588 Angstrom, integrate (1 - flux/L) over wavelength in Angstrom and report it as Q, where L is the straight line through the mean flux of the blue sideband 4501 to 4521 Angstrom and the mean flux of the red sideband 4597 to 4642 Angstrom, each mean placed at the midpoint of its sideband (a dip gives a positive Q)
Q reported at 1.56 Angstrom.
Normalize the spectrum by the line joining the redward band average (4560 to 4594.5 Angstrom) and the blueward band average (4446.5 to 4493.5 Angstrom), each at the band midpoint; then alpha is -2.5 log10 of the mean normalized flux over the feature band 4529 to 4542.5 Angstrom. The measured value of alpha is 0.05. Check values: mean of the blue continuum 27.3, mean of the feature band 28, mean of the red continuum 30.5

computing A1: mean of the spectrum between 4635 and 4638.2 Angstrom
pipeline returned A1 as 34.2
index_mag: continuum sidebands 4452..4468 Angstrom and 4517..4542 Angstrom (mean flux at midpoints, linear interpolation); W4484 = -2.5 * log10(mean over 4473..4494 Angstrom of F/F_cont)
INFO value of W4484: -0.15 mag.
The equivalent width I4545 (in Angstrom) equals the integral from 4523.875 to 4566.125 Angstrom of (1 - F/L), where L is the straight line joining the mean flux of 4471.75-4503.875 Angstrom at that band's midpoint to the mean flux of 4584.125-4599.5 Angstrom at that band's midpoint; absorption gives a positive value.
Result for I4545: 0.9 Angstrom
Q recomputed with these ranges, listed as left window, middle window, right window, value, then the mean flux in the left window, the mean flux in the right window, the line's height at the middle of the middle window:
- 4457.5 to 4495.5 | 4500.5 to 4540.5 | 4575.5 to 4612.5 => -1.6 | 27.3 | 30.6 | 28.6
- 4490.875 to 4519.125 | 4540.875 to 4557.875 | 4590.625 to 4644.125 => 0.6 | 29.8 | 31.8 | 30.6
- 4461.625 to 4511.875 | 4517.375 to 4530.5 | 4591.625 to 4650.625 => -0.1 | 28.7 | 31.7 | 29.5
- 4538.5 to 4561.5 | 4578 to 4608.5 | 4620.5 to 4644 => 0.6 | 29.8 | 32.1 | 31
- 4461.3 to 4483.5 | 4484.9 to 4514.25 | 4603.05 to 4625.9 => -0.9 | 27.9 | 31.6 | 28.6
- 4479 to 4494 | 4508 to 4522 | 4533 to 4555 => -0.8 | 28.4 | 29.4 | 28.9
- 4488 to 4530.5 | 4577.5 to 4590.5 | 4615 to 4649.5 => 0.7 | 29.7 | 31.9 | 31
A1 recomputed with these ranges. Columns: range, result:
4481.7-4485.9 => 26.6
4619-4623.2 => 30.2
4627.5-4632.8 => 31.5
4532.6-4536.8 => 28.9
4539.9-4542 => 30.4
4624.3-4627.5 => 31.8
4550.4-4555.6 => 28.8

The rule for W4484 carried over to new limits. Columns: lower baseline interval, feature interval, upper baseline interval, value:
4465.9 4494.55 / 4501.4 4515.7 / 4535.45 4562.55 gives -0.07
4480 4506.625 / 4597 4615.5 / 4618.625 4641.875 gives -0.02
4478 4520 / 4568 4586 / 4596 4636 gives 0.02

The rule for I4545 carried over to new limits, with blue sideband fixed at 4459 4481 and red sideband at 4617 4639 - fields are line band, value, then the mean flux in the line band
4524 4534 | 0.17 Angstrom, 28.7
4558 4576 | -0.39 Angstrom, 31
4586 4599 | 0.16 Angstrom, 30.7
